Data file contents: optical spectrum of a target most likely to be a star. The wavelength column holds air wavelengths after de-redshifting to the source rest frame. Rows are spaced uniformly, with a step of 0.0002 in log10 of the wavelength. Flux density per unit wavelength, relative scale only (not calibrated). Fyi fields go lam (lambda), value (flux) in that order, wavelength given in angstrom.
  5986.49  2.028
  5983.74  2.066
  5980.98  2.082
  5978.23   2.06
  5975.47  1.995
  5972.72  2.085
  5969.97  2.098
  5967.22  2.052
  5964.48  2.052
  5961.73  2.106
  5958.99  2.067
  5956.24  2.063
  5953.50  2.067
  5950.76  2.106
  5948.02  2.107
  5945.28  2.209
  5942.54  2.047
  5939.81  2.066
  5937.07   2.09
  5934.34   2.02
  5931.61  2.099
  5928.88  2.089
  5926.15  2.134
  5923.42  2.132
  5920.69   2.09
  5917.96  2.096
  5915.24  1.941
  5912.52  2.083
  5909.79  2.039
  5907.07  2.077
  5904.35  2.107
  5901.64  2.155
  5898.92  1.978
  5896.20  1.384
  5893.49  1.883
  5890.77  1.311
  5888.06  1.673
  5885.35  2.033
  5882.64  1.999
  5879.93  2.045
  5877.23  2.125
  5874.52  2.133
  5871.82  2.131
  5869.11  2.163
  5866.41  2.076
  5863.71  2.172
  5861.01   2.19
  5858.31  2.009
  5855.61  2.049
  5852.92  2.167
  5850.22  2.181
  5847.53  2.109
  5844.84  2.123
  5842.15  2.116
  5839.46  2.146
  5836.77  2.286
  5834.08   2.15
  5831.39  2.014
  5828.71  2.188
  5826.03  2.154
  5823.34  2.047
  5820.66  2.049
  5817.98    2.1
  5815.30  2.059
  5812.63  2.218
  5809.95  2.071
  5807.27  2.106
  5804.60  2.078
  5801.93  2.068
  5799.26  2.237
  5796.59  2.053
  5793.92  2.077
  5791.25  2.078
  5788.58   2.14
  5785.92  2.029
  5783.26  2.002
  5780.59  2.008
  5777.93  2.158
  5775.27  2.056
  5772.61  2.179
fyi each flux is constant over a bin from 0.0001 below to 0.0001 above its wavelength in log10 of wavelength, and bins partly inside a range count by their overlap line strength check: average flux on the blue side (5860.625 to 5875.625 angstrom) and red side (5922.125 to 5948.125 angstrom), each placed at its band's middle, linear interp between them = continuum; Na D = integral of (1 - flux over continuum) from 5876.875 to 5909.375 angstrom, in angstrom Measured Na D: 3.5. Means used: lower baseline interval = 2.14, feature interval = 1.9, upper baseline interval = 2.1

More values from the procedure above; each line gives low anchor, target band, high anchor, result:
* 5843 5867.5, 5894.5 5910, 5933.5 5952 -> 1.2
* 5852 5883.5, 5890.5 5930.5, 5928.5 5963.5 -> 2.1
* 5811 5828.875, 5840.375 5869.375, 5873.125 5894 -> -1.8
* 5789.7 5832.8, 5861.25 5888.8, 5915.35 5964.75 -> 0.3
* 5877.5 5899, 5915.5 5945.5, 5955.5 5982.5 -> -2.4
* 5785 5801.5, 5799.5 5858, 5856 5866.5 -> -0.3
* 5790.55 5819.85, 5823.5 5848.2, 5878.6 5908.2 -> -1.4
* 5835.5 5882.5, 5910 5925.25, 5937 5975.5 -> 0.2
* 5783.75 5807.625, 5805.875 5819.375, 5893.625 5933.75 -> -0.2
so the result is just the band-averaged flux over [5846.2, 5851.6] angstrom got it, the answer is 2.14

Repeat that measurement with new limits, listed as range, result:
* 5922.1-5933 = 2.11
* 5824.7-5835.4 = 2.13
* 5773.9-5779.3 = 2.11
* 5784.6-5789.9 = 2.09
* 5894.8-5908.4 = 1.94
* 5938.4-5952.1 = 2.11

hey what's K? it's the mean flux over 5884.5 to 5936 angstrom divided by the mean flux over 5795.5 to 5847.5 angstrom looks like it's 0.93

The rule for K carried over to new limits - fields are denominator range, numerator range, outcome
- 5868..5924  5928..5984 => 1.05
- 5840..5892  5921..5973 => 1.02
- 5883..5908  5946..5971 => 1.13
